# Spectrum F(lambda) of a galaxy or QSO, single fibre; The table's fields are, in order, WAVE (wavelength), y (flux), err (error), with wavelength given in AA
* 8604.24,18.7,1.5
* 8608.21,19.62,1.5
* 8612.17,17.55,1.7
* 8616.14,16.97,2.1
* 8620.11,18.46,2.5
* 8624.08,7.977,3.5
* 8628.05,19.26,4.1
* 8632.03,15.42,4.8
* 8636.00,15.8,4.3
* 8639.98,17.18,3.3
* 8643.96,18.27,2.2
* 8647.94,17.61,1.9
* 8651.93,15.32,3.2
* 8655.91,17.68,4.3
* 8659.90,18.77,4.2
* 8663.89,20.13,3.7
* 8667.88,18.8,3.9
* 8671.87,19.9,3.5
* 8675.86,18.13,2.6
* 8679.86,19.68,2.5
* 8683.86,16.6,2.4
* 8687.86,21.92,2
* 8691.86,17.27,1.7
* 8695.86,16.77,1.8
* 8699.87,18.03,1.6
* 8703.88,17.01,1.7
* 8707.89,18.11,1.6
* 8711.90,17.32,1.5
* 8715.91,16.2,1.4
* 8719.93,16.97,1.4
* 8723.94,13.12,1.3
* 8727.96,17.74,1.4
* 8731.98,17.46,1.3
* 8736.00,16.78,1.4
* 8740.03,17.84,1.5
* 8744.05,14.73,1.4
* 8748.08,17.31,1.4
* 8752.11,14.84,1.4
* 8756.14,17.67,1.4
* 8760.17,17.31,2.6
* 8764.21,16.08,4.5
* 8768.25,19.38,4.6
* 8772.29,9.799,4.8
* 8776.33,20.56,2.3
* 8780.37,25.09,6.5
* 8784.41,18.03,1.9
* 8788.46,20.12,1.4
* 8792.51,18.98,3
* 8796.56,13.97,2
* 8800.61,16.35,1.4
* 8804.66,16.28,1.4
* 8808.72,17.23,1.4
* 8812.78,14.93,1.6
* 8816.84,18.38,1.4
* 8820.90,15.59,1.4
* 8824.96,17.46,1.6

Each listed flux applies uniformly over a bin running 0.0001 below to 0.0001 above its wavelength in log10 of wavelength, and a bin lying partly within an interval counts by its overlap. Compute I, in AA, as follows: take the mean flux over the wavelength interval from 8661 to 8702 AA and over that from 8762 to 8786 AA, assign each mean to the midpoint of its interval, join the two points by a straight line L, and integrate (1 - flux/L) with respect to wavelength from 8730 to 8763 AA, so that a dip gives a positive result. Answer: 2.87 AA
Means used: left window 18.7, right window 18.2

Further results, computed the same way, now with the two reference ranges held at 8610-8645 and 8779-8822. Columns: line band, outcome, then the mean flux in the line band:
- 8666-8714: -4.3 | 18.3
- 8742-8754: 1.1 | 15.6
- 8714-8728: 1.0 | 15.8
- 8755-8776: 1.2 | 16.3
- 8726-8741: -0.3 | 17.4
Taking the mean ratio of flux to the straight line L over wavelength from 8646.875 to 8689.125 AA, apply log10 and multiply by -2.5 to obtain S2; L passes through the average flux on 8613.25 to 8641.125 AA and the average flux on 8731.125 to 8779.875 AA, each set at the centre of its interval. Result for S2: -0.15 mag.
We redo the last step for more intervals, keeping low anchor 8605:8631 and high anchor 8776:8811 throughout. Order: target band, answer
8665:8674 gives -0.13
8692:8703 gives 0.01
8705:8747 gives 0.07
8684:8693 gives -0.11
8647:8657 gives 0.02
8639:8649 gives -0.05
